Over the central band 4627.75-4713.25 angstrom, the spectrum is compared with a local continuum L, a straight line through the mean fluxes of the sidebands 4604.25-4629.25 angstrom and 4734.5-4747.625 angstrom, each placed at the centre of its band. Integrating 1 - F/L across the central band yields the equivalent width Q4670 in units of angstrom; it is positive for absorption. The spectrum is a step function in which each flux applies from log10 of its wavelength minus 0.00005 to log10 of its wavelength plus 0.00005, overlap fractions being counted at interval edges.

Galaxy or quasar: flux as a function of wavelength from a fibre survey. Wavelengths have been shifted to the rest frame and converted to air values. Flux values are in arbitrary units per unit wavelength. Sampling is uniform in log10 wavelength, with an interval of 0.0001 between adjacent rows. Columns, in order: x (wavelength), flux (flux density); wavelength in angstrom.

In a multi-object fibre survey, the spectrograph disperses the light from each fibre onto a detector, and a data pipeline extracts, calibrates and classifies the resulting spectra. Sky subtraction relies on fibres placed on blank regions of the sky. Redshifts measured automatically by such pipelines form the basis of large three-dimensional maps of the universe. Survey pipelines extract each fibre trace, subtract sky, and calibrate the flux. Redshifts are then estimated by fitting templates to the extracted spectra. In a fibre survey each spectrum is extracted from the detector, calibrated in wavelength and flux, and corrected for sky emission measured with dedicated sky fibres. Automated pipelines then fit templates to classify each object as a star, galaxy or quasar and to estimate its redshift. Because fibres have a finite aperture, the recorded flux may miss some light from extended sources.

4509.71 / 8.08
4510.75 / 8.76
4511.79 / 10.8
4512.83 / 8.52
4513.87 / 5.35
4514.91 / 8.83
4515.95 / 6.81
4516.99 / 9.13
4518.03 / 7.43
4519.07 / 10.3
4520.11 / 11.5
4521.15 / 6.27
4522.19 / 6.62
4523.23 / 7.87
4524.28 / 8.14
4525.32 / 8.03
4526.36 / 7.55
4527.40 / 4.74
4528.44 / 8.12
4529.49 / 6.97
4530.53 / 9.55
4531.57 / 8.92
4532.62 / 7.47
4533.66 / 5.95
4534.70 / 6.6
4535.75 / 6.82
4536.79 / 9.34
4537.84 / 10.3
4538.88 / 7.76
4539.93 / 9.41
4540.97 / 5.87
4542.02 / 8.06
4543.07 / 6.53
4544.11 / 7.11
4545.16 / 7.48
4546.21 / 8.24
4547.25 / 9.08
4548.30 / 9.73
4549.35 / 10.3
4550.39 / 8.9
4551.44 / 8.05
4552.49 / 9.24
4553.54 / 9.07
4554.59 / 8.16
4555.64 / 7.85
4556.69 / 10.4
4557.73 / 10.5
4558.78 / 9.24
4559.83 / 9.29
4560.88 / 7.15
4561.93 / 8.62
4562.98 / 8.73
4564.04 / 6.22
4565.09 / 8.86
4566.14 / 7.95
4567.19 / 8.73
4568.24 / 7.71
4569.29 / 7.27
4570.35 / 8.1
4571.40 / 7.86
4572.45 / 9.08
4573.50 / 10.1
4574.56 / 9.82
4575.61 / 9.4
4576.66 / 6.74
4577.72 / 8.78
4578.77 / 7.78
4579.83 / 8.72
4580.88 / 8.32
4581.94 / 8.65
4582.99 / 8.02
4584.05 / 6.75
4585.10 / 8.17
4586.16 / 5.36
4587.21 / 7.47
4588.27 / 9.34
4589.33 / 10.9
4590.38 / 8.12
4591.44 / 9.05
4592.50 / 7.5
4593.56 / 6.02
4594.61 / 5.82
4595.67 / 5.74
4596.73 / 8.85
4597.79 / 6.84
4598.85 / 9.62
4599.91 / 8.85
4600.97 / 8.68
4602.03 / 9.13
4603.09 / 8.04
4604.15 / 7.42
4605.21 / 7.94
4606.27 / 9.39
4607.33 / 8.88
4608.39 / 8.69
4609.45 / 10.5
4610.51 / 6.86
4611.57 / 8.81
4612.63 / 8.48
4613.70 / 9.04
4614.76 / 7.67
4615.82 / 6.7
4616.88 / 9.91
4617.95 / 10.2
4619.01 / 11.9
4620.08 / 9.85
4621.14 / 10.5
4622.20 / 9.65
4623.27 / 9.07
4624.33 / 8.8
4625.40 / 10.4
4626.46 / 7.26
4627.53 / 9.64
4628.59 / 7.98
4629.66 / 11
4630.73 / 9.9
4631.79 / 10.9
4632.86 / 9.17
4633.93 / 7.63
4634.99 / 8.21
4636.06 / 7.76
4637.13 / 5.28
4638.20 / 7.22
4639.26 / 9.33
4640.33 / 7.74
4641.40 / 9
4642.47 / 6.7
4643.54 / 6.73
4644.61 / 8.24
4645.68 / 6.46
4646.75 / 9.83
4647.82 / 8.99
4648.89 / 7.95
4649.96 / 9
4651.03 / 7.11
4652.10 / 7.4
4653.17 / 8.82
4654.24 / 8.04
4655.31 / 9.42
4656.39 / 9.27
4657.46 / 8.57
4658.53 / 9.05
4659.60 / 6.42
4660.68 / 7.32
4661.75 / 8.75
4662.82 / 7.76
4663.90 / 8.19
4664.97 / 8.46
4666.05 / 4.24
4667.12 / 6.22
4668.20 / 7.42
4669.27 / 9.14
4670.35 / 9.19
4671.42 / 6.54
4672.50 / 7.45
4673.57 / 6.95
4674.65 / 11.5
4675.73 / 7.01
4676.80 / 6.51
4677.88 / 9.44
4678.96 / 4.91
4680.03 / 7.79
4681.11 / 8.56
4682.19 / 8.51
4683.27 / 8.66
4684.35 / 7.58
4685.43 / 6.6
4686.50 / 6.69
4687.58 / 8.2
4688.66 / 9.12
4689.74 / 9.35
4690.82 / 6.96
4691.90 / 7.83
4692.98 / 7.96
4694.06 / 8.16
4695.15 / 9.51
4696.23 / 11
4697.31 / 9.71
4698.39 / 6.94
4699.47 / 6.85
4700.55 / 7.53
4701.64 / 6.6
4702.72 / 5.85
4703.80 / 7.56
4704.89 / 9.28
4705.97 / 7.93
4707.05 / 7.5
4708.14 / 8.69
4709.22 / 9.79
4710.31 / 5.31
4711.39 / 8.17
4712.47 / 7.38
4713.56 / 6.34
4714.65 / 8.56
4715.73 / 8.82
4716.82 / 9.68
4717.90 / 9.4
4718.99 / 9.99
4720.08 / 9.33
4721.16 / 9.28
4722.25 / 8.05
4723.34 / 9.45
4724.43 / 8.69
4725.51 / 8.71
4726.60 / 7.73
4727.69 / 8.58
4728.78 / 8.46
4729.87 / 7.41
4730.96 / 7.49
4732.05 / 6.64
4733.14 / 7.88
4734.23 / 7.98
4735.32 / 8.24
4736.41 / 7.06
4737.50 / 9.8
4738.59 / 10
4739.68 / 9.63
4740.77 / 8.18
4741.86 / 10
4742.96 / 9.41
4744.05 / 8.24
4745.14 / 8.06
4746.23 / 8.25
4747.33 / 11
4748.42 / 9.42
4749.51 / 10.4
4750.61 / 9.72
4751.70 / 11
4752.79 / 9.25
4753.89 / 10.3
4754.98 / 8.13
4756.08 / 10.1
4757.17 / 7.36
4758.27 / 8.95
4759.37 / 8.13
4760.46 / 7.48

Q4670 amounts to 9.19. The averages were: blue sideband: 9.03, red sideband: 8.93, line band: 8.02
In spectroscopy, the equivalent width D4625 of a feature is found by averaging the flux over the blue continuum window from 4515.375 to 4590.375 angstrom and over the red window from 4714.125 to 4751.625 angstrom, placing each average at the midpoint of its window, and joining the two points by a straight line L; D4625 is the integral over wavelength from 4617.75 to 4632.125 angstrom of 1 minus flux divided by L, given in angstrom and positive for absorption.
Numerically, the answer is -2.2 angstrom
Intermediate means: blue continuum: 8.24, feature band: 9.77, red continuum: 8.84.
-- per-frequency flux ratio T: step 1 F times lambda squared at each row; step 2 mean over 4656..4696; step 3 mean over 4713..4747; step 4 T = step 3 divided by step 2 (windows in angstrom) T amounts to 1.1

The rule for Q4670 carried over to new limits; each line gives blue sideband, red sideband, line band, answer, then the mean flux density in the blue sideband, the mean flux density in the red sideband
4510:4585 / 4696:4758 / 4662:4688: 2.5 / 8.26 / 8.56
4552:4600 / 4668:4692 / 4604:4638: -3.3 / 8.27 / 7.92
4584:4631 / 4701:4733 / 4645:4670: 1.2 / 8.61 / 8.15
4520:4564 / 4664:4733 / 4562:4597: 0.3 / 8.17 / 8.02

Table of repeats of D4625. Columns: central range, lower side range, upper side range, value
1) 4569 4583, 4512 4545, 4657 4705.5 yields -1.2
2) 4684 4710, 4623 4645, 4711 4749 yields 1.6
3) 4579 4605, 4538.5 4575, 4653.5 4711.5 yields 1.1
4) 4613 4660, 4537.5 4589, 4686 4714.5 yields -2.8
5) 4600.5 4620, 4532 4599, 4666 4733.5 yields -1.6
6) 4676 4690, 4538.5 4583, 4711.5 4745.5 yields 1.2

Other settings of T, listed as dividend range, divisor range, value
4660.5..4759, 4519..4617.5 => 1.07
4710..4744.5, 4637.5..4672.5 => 1.10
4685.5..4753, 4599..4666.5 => 1.03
